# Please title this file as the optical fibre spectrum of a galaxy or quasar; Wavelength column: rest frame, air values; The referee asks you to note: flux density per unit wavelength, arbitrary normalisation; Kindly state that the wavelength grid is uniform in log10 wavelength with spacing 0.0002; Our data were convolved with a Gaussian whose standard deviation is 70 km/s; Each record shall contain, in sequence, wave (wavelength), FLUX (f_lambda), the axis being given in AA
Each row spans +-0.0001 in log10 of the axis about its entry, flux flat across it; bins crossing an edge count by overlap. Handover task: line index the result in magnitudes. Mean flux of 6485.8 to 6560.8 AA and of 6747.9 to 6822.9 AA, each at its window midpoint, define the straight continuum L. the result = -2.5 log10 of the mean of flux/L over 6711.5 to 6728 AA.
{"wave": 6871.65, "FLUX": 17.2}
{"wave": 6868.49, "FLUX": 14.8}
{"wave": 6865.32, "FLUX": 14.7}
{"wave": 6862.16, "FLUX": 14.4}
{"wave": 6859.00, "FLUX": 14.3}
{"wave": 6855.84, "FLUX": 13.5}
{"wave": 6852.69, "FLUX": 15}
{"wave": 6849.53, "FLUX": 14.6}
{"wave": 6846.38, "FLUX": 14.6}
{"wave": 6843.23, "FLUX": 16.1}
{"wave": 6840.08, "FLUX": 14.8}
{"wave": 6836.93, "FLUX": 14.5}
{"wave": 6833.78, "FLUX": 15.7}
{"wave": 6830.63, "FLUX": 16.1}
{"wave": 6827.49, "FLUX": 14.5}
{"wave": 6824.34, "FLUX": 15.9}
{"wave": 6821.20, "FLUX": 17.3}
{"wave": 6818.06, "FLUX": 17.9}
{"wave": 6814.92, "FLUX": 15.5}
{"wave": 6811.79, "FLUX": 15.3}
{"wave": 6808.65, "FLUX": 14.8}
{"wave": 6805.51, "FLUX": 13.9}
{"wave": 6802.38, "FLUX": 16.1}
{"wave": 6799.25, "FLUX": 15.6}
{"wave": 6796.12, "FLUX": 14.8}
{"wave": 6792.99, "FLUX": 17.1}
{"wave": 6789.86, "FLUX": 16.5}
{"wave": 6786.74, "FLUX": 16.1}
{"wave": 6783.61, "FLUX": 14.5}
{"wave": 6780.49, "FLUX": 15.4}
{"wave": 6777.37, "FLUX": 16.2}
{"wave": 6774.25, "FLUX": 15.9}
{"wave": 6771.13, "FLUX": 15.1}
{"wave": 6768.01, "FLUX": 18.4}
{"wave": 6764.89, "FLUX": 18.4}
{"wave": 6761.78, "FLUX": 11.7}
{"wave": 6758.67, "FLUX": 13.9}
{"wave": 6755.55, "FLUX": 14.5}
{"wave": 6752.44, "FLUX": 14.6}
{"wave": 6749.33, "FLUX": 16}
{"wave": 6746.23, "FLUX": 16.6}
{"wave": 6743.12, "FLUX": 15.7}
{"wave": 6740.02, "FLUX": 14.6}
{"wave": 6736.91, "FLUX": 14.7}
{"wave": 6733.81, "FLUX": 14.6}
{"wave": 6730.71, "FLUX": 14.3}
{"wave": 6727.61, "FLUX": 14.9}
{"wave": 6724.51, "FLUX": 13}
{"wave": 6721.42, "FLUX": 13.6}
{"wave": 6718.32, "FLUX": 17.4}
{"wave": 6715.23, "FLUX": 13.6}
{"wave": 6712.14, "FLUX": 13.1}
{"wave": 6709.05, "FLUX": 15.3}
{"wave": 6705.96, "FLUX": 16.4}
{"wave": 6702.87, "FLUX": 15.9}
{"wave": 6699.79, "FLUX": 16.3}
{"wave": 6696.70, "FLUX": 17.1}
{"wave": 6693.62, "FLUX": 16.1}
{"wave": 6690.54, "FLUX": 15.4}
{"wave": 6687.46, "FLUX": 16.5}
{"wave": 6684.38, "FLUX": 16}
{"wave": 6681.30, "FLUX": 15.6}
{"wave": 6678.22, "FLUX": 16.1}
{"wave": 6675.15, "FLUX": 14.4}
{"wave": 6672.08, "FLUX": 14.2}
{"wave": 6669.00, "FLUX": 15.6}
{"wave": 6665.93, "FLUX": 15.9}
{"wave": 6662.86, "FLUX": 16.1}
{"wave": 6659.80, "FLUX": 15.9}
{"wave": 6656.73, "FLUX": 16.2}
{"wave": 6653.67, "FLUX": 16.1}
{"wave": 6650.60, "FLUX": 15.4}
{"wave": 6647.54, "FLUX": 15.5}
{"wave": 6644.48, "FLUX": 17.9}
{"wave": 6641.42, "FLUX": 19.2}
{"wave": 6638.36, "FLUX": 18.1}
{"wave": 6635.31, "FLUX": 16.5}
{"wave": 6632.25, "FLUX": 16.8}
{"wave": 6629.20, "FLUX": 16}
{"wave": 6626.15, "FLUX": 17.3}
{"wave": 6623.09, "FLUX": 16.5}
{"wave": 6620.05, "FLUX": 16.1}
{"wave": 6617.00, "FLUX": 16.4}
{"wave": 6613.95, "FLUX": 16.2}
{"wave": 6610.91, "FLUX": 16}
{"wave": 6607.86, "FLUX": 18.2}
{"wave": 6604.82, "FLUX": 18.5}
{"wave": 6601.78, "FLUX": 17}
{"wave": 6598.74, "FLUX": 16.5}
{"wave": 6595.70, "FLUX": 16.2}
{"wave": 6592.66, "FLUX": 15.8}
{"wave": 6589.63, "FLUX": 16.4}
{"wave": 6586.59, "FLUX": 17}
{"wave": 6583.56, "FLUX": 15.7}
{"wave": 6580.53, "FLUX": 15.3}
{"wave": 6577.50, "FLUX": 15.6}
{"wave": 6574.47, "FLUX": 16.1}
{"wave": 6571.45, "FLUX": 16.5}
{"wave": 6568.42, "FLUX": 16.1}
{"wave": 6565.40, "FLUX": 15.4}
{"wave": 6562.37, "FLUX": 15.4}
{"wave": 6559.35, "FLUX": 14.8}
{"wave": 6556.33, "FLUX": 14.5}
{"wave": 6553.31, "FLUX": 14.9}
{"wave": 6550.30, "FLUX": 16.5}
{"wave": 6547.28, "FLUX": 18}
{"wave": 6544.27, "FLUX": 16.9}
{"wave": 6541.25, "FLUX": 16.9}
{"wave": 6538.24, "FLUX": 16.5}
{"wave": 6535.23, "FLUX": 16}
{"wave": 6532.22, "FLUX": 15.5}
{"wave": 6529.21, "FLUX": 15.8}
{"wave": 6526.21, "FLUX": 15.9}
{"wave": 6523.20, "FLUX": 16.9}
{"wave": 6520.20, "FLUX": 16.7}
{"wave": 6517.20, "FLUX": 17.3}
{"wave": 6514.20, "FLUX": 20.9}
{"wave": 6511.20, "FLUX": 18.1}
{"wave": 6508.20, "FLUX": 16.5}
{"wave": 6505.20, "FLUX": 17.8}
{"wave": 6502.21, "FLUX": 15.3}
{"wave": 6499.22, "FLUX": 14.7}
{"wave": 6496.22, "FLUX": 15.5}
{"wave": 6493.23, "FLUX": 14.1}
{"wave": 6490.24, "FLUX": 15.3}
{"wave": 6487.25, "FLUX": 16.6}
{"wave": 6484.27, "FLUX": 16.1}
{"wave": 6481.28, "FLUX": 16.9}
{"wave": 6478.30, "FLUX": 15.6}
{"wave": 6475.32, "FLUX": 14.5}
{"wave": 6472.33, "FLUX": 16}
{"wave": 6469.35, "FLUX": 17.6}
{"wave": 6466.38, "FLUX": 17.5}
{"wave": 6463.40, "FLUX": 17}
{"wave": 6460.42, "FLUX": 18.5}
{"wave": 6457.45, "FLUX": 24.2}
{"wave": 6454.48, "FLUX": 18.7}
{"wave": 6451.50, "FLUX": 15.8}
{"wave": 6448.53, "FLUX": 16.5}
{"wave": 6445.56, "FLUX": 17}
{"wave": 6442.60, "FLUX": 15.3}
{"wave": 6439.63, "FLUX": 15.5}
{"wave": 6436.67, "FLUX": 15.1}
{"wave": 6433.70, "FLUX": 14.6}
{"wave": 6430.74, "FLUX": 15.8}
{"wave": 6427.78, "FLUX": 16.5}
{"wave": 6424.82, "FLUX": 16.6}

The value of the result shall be 0.11 mag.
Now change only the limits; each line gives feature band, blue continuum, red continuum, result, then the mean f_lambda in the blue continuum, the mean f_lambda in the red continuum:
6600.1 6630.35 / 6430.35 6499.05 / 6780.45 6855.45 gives -0.05 mag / 16.5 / 15.5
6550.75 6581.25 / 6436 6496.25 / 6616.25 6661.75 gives 0.08 mag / 16.7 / 16.7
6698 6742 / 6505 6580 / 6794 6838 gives 0.07 mag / 16.4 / 15.6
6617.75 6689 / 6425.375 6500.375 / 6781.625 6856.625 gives -0.02 mag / 16.4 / 15.5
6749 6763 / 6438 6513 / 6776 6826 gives 0.14 mag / 16.7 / 15.8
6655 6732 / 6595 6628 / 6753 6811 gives 0.05 mag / 16.8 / 15.5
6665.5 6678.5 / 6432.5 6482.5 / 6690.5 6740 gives 0.02 mag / 16.9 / 15.1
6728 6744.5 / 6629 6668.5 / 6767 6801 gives 0.10 mag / 16.6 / 15.9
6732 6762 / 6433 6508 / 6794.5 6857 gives 0.06 mag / 16.5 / 15.3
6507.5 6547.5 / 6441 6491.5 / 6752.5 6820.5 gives -0.01 mag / 17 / 15.6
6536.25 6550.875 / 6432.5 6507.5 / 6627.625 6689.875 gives -0.04 mag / 16.5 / 16.2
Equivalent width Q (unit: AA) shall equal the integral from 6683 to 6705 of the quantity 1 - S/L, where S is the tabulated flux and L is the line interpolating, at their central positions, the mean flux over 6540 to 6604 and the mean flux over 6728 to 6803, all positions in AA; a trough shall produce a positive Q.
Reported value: -0.70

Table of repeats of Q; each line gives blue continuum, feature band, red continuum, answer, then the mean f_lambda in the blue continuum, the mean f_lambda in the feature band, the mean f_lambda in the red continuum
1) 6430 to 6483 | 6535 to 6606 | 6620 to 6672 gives 1.8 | 16.8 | 16.2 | 16.5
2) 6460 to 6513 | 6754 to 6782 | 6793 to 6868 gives -0.1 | 16.3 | 15.5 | 15.2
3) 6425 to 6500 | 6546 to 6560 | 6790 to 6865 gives 0.4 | 16.5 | 15.8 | 15.3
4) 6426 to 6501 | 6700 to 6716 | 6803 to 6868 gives 0.6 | 16.4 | 15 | 15.2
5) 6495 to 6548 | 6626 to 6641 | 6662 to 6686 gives -1.2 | 16.7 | 17.1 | 15.5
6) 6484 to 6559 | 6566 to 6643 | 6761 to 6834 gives -2.1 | 16.3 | 16.6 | 15.8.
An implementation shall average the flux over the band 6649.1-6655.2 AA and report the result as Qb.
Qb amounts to 15.7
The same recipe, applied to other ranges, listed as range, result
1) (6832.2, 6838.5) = 15.1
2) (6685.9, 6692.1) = 16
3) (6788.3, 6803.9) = 16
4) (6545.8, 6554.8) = 16.5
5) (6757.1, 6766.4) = 14.6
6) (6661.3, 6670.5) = 15.9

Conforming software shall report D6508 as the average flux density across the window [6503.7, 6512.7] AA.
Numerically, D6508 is 17.5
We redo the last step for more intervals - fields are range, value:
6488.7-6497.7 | 15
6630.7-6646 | 17.7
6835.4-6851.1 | 14.9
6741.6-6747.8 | 16.2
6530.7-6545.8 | 16.4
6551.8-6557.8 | 14.7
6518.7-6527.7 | 16.5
